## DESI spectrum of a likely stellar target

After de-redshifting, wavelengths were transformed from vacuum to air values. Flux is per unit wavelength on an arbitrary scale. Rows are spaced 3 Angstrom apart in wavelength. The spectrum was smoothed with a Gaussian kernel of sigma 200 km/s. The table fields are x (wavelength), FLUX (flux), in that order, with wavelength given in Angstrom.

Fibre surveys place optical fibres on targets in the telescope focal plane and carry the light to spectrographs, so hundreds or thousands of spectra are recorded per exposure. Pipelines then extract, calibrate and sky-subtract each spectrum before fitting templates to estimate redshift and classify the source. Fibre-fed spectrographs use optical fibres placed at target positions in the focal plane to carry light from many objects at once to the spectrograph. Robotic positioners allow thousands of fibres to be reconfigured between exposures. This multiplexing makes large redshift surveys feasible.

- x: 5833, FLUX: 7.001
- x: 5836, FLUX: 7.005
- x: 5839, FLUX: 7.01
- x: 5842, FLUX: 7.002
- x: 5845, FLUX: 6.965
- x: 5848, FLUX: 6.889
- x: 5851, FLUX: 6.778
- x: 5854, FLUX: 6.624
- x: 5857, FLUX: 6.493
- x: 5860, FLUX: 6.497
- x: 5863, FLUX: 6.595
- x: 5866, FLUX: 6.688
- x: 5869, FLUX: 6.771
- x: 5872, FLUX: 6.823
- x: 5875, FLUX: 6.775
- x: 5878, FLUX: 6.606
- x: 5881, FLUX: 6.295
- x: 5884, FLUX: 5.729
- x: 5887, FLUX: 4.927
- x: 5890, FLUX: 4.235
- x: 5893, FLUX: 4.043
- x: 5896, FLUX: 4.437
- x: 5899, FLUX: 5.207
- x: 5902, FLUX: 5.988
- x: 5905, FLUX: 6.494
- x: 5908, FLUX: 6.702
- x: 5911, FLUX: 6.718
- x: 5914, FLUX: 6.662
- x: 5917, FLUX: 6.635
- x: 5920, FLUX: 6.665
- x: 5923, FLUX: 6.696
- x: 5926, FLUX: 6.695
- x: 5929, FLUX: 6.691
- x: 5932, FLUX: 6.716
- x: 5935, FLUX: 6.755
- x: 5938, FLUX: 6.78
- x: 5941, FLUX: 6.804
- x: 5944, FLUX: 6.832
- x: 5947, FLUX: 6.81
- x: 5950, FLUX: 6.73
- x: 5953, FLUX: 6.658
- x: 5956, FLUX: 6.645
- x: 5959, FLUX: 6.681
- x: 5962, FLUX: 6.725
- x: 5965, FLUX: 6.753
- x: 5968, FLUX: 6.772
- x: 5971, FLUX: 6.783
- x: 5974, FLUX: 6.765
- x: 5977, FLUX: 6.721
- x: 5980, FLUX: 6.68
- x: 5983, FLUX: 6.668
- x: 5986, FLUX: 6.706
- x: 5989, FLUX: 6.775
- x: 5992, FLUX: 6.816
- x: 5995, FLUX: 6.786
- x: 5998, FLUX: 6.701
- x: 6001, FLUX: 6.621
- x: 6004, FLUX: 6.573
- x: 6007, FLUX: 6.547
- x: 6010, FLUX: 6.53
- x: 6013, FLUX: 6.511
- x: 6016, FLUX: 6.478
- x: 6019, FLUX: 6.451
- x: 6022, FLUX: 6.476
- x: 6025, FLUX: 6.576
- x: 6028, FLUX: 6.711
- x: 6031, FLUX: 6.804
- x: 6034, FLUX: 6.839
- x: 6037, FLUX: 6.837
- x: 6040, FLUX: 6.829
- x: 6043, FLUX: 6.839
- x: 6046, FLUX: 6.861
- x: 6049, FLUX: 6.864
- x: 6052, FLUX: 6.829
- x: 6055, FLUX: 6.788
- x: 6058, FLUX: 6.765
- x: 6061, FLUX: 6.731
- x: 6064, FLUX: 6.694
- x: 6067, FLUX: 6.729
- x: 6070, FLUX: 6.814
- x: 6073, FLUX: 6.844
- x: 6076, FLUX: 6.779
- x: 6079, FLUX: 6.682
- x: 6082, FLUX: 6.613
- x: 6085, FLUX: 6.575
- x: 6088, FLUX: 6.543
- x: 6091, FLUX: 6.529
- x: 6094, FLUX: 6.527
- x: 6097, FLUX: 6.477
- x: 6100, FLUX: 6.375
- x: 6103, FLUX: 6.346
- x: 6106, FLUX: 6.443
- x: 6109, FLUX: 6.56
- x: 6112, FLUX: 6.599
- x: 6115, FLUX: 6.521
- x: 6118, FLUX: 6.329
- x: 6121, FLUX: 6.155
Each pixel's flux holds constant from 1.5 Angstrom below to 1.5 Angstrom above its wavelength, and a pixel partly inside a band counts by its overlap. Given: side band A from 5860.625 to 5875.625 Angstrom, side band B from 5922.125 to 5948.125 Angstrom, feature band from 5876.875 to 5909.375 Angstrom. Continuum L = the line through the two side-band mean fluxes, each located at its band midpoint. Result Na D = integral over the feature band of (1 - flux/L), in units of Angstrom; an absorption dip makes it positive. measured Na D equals 5.9 Angstrom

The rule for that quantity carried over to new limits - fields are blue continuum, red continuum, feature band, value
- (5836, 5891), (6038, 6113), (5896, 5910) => 1.2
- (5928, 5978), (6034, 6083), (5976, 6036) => 1.0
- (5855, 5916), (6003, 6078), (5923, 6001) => -4.5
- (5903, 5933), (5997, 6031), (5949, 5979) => -0.5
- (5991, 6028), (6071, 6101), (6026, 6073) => -1.4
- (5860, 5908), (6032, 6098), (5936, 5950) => -1.4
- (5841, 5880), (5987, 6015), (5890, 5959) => 3.6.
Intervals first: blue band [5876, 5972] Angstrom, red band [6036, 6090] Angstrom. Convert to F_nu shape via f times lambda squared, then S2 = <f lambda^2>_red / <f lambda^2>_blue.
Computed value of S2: 1.1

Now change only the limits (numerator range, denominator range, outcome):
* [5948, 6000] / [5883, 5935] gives 1.15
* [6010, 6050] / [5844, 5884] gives 1.07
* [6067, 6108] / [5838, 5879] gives 1.05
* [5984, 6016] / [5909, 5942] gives 1.02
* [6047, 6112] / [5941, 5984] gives 1.03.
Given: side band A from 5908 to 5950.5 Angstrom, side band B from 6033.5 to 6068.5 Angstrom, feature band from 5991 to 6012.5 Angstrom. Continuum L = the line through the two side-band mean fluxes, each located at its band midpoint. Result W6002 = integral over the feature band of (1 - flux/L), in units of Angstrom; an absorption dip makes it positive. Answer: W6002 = 0.4 Angstrom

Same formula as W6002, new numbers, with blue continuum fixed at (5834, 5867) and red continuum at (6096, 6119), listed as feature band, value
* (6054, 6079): -0.97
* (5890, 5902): 3.61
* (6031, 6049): -0.82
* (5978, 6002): -0.42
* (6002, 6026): 0.21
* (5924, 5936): -0.05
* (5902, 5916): 0.28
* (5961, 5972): -0.20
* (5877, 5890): 2.06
